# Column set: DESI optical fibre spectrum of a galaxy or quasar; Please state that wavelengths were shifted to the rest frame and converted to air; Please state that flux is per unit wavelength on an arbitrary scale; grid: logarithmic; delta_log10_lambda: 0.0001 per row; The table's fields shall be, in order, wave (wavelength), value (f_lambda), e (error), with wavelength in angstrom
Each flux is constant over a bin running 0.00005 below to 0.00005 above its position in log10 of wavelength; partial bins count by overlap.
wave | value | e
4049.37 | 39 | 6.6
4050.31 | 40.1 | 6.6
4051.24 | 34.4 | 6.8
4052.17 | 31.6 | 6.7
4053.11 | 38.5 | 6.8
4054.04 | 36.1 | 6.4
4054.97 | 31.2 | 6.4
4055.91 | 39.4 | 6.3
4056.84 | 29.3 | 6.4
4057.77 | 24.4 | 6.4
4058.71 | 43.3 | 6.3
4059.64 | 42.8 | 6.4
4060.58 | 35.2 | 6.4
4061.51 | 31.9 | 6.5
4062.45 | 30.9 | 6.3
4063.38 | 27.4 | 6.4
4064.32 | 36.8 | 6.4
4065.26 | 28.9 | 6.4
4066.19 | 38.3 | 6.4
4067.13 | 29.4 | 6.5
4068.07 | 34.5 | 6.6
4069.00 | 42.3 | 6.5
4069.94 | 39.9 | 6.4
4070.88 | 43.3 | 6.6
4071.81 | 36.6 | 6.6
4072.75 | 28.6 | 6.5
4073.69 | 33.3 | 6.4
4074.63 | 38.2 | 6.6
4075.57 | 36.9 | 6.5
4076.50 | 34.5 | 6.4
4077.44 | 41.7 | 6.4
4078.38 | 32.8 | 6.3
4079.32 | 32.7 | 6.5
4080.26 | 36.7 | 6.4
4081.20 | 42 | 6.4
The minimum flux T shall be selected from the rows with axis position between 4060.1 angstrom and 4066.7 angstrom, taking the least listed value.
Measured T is 27.4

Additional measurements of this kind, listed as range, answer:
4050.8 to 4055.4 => 31.2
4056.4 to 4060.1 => 24.4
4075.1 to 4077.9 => 34.5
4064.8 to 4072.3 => 28.9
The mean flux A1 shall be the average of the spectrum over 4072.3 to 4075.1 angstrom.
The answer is 33.3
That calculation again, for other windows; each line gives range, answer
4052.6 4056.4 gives 36.2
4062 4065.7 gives 31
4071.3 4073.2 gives 33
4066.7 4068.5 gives 31.9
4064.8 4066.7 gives 33.6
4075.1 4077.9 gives 37.8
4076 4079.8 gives 35.5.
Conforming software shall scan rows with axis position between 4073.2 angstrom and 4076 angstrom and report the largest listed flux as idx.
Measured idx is 38.2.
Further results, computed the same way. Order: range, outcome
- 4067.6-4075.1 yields 43.3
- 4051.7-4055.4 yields 38.5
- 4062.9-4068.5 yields 38.3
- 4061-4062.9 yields 31.9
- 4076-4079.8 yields 41.7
